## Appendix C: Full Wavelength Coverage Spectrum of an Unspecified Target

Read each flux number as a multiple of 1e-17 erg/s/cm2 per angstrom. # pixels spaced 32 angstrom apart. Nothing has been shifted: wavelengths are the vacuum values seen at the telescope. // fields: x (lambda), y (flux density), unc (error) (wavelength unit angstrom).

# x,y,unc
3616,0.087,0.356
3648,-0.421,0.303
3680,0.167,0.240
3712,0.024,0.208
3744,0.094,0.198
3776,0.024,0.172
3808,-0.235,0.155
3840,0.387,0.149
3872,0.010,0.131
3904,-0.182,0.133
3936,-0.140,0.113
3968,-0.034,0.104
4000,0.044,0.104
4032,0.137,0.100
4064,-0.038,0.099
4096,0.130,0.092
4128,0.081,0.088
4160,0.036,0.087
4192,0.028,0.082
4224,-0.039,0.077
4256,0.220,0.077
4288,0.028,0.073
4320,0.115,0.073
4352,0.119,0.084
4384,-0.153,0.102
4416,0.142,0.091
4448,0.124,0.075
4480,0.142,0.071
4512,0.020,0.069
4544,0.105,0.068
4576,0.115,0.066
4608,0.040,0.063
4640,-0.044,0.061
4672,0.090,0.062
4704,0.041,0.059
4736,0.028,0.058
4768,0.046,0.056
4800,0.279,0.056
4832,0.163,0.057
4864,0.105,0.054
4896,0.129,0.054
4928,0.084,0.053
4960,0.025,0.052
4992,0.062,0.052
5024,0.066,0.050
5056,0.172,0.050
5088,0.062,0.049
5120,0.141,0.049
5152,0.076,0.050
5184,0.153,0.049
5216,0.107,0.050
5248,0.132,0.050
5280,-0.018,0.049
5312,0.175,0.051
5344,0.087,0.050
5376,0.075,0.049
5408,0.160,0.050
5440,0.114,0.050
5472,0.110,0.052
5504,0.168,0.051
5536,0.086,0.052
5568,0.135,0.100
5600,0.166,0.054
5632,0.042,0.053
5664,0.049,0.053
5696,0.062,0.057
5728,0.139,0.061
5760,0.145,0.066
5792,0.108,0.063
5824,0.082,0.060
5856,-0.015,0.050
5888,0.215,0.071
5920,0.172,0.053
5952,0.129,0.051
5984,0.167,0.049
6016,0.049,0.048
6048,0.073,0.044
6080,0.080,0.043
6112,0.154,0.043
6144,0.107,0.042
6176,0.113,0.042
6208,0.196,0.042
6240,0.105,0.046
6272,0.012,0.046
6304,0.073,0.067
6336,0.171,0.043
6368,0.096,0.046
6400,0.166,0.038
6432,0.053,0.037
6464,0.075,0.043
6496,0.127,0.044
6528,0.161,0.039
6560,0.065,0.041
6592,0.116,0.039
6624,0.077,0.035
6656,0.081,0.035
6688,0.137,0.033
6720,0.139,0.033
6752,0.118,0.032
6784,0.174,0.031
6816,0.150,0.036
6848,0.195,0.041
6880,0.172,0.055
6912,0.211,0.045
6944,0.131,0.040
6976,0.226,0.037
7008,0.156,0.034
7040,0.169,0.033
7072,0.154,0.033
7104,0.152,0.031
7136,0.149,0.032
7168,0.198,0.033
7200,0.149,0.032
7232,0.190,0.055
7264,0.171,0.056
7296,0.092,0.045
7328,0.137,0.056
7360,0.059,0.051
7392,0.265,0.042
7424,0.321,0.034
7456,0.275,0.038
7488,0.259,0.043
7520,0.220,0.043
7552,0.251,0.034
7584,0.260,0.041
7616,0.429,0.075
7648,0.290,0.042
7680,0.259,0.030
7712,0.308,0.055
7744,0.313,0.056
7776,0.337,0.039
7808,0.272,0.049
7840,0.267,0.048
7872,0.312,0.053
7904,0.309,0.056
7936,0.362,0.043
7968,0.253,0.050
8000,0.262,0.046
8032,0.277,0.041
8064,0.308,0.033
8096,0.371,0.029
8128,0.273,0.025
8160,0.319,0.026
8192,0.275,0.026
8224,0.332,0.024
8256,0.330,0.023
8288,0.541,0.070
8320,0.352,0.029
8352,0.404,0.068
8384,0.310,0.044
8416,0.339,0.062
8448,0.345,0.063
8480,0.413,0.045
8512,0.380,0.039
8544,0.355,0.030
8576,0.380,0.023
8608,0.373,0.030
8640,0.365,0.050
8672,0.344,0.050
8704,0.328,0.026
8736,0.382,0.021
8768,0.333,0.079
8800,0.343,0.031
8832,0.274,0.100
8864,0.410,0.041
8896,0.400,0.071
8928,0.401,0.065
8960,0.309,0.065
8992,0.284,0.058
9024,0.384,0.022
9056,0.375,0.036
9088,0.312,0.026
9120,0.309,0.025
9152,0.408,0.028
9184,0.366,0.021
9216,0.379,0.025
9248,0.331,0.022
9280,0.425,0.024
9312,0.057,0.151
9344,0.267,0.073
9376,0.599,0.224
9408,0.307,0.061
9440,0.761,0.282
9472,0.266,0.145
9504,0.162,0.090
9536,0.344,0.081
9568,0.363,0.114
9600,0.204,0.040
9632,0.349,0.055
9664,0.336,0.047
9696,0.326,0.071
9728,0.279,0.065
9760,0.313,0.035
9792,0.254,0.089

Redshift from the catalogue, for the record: 0.85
